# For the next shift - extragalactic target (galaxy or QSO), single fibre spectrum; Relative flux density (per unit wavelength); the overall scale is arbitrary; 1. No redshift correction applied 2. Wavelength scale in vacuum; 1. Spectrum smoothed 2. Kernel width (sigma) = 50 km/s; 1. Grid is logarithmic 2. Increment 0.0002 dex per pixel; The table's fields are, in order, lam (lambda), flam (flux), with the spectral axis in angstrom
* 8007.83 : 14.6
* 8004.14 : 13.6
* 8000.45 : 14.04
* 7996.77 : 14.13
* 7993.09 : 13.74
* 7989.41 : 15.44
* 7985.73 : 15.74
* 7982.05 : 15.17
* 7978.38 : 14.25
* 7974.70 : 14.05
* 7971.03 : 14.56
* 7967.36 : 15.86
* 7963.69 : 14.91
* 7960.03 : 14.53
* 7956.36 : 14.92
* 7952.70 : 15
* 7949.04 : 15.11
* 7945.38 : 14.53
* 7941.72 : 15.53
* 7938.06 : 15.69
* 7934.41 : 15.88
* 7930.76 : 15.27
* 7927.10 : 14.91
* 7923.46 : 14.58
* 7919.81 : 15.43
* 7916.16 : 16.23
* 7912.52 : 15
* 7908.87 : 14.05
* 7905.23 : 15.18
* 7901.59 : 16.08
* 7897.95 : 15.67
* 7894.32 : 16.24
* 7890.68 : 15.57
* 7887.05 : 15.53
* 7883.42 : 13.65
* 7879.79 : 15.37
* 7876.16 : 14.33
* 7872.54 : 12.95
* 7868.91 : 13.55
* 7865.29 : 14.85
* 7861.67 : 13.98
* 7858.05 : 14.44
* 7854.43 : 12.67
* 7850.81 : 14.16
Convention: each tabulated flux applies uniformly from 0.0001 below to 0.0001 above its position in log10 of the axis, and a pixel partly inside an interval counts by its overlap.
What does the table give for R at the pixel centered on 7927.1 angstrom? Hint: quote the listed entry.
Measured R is 14.91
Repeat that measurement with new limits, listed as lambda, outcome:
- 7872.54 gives 12.95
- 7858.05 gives 14.44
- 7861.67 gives 13.98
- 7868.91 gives 13.55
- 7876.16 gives 14.33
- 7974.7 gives 14.05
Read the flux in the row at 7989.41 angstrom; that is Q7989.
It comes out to 15.44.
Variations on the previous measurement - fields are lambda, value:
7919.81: 15.43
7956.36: 14.92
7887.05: 15.53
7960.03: 14.53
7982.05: 15.17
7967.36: 15.86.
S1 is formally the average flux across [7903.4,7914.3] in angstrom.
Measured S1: 14.7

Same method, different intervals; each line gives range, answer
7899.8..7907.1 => 15.6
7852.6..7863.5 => 13.7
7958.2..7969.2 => 15.1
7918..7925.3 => 15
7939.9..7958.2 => 15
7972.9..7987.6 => 14.8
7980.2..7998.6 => 14.8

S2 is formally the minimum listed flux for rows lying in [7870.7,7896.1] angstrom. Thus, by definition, 12.95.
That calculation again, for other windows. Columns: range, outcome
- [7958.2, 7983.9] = 14.05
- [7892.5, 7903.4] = 15.67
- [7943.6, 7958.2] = 14.53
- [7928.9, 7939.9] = 15.27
